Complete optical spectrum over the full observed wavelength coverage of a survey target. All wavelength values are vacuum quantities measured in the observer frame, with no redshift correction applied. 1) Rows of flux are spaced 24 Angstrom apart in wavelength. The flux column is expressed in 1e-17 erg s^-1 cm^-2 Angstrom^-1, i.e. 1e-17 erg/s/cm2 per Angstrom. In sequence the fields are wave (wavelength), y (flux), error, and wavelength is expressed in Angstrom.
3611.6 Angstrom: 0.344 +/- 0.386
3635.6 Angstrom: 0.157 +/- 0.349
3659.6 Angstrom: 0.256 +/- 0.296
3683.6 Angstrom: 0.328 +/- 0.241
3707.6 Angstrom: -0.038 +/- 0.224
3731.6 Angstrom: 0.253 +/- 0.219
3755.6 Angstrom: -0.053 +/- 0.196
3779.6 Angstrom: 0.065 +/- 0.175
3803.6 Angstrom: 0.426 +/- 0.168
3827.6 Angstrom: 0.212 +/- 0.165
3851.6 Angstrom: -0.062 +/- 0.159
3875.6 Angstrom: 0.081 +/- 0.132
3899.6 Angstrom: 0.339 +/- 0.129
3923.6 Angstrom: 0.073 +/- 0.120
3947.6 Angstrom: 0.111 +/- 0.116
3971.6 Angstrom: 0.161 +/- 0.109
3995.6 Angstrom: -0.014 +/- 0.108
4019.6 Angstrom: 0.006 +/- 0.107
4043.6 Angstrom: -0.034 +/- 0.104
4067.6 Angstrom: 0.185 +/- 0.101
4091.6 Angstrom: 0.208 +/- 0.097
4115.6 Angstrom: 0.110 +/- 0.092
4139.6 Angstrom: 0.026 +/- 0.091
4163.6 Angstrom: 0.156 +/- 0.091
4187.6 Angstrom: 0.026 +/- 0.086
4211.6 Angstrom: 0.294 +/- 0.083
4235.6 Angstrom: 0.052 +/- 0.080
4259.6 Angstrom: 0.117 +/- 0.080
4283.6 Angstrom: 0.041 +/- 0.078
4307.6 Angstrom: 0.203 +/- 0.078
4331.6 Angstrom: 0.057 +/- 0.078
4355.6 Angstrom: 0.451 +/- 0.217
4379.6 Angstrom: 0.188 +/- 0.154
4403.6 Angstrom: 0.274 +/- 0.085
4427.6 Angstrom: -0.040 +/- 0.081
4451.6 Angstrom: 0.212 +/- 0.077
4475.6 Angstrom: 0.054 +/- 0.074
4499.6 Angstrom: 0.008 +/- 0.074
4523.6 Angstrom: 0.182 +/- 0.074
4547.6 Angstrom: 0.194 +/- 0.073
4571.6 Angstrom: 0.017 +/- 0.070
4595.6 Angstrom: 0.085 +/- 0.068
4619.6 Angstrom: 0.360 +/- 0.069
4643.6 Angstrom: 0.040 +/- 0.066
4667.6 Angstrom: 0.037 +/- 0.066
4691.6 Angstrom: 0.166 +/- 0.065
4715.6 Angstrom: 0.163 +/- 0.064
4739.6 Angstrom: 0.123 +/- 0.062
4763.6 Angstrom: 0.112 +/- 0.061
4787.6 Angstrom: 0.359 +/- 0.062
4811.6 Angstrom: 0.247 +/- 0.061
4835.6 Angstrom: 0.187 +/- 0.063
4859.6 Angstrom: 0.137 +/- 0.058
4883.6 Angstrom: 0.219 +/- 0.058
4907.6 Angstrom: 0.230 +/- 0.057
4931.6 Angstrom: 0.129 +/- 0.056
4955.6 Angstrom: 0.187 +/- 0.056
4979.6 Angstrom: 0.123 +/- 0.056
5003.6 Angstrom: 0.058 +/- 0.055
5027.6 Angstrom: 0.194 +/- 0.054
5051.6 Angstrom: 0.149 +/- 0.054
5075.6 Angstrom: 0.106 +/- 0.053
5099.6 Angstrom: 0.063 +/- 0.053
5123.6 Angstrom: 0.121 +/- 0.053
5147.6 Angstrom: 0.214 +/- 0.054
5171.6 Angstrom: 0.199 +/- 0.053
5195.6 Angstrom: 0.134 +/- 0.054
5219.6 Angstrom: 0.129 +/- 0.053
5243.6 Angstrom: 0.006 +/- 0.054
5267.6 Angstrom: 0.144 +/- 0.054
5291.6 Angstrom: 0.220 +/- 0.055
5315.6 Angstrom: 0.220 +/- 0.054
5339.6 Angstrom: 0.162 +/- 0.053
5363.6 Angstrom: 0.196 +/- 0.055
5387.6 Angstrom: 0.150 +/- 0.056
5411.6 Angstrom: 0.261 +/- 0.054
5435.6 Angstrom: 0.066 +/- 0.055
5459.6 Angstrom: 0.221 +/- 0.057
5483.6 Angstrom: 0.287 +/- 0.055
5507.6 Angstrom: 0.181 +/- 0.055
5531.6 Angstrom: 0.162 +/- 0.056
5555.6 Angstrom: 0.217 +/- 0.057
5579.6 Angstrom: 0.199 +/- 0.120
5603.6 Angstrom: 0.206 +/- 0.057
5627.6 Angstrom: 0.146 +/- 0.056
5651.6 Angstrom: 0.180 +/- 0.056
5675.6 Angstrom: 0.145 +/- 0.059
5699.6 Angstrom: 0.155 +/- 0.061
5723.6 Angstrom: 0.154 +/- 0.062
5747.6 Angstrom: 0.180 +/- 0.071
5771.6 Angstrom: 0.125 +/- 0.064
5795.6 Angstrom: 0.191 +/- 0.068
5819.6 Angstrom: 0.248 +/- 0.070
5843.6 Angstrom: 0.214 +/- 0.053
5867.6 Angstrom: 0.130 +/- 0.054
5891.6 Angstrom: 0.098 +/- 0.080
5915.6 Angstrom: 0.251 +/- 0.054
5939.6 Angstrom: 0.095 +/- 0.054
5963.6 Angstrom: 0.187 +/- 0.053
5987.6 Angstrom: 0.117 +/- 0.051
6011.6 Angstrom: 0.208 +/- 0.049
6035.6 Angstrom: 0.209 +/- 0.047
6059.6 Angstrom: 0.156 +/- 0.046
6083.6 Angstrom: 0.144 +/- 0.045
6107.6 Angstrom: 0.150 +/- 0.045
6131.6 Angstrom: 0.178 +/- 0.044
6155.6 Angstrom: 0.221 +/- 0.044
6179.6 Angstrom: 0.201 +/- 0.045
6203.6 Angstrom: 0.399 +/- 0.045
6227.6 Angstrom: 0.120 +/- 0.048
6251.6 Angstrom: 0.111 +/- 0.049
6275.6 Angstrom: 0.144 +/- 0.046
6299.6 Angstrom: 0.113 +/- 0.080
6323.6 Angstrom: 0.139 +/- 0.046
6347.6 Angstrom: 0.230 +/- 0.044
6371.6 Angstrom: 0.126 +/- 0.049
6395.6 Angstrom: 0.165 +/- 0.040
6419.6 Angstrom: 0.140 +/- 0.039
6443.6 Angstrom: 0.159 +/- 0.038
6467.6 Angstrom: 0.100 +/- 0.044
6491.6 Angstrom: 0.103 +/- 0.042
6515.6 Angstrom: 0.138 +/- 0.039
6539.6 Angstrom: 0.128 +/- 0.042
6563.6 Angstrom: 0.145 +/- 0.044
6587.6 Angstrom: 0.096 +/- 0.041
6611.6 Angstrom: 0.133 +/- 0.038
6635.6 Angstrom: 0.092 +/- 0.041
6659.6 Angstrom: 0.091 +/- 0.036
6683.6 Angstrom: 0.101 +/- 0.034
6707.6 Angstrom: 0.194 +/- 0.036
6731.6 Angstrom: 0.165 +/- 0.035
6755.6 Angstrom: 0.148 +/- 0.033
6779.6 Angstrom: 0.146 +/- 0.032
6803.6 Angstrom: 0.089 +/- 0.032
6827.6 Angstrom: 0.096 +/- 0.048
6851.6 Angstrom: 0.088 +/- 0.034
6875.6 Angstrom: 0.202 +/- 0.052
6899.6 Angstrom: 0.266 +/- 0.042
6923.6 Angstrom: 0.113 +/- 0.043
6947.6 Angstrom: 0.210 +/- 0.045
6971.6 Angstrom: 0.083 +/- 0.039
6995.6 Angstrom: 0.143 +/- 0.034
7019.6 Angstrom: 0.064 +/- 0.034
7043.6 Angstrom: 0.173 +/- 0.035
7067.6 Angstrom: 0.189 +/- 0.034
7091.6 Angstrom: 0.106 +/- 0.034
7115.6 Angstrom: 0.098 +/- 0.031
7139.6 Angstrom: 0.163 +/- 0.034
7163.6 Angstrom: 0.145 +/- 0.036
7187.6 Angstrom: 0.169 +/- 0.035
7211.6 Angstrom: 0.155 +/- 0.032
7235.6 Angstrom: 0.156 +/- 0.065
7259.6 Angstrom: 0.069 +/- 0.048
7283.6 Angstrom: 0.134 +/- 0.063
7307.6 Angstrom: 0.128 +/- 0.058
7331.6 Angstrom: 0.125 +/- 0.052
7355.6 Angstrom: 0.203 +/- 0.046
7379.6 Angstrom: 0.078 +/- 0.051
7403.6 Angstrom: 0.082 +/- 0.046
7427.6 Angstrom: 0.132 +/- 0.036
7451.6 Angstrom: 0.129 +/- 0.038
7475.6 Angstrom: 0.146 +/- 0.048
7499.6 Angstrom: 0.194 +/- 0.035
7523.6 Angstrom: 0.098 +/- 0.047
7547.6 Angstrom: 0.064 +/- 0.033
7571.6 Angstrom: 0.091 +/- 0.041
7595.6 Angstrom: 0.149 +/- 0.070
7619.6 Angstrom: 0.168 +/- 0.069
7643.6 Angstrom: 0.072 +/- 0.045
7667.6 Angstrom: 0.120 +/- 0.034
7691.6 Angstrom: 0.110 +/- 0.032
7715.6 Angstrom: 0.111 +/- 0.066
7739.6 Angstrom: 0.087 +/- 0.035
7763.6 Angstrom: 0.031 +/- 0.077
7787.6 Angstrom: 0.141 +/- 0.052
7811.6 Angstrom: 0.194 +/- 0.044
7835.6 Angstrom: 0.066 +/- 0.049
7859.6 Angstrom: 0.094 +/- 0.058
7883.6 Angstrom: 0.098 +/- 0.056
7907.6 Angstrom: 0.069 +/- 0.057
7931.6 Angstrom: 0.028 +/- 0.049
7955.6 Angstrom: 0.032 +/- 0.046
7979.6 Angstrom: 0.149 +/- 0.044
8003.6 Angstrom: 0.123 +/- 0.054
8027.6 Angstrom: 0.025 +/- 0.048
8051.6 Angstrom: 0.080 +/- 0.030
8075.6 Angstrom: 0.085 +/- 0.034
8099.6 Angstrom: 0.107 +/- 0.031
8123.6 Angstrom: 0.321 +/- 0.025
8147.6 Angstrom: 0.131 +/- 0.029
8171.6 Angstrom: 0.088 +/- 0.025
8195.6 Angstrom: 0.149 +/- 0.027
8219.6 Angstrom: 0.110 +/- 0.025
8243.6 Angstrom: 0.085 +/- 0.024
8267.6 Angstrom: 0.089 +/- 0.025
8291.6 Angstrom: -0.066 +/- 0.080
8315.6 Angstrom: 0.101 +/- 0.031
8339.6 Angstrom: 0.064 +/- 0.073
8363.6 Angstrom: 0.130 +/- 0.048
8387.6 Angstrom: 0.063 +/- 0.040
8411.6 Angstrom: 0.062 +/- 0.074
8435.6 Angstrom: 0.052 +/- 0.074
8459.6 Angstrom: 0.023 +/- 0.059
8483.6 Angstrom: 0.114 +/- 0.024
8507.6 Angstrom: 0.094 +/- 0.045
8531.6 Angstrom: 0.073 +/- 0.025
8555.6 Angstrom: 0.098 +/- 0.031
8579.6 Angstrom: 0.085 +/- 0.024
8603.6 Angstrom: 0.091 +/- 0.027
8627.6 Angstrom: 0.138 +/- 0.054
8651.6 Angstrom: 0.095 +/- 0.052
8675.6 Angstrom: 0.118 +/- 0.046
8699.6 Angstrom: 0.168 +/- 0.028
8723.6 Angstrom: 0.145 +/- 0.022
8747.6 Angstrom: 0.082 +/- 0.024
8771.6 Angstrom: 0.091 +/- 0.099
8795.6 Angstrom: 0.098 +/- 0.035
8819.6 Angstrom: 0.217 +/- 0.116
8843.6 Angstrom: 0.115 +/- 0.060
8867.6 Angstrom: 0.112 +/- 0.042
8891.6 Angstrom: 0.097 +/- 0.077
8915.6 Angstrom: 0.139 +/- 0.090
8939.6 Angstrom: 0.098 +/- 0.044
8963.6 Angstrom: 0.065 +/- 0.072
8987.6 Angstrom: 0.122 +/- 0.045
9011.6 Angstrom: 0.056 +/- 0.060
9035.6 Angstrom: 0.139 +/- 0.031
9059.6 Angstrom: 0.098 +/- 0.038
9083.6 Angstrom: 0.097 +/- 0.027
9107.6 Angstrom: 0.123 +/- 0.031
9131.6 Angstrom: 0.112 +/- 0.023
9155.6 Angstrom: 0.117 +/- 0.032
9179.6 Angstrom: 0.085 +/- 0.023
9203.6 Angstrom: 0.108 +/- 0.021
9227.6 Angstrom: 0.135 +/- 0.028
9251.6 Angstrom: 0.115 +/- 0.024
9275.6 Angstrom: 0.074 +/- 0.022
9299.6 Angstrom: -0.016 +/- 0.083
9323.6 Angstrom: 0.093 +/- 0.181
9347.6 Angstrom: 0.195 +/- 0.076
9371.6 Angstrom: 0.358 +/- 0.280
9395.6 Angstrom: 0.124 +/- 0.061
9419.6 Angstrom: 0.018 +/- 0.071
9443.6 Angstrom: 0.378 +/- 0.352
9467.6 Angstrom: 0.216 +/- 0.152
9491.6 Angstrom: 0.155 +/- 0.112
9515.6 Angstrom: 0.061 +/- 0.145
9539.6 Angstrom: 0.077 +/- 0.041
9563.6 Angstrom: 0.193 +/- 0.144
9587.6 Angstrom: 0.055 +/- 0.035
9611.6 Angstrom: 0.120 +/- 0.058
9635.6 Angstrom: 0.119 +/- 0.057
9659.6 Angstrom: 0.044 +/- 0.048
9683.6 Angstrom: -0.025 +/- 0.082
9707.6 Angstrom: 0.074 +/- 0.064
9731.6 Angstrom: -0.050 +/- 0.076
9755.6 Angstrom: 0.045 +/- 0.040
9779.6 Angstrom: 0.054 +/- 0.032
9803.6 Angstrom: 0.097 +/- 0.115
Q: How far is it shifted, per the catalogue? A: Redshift 0.24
